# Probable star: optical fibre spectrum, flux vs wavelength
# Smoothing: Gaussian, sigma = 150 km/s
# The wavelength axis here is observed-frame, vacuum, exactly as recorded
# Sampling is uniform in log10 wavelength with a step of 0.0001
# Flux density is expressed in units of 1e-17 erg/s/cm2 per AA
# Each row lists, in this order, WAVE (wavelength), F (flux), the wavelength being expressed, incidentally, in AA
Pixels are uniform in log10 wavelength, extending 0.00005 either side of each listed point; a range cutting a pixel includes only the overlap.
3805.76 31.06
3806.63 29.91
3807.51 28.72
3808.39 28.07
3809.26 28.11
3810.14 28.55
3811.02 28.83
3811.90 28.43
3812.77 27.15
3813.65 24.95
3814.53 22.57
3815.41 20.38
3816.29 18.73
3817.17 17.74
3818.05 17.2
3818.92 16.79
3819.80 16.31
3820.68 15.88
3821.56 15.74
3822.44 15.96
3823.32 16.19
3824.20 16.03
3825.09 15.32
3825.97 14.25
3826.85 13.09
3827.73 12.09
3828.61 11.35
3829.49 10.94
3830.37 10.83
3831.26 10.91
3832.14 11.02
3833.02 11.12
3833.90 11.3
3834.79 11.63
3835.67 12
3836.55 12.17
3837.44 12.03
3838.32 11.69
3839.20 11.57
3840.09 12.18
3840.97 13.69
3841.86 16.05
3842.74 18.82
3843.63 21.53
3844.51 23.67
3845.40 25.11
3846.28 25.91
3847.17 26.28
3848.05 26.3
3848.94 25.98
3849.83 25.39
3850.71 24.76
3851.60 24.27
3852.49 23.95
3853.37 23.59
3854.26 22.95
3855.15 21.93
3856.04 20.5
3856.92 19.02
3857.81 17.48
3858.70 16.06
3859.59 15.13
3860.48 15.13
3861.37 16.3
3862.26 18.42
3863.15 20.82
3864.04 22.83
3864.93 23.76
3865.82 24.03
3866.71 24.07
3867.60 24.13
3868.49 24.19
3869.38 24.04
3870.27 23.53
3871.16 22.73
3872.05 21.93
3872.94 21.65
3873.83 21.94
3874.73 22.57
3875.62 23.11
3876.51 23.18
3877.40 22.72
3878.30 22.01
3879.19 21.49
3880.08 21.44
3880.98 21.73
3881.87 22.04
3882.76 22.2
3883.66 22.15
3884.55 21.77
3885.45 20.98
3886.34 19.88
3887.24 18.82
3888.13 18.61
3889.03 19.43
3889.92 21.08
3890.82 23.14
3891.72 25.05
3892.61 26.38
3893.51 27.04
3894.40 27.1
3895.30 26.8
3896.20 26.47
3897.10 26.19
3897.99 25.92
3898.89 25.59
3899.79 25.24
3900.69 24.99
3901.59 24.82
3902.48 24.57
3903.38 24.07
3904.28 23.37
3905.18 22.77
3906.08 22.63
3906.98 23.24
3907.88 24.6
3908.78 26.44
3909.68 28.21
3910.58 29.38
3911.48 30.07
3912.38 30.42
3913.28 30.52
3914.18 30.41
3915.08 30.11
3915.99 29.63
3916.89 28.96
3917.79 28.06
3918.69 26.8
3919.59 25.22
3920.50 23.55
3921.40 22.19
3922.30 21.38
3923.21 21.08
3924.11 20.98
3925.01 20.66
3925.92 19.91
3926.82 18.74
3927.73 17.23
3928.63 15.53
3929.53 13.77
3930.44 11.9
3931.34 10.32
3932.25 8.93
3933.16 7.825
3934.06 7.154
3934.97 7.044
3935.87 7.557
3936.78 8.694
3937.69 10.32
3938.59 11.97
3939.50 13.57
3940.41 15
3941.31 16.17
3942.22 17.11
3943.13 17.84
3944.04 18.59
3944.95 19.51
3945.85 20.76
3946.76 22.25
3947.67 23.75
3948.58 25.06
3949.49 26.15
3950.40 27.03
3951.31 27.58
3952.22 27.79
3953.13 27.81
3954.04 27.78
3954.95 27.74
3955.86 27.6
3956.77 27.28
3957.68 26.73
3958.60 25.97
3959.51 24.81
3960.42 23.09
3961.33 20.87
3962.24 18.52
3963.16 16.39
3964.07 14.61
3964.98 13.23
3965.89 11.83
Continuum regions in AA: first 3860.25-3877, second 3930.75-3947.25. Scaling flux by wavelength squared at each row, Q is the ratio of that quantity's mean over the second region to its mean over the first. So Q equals 0.6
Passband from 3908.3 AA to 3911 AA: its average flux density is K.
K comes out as 28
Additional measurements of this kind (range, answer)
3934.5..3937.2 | 7.75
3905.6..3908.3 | 23.5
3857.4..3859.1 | 16.8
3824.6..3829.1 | 13.2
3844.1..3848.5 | 25.5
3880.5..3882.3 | 21.8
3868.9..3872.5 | 23.1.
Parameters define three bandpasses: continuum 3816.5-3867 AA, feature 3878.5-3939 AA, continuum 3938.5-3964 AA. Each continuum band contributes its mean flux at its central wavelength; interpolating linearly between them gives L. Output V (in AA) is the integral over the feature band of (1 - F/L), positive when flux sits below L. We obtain -3.79 AA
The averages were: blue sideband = 17.7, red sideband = 22.3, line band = 21.7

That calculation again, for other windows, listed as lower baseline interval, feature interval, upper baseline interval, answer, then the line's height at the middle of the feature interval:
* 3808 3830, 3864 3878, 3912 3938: -2.92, 19.2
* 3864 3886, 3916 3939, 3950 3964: 6.81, 24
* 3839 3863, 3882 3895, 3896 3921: 1.07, 24.4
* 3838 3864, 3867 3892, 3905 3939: -2.18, 20.3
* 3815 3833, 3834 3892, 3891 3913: -1.07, 20.3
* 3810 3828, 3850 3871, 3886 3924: 0.58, 22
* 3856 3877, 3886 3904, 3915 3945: -4.39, 19.4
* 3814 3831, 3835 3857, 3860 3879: -1.16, 18.8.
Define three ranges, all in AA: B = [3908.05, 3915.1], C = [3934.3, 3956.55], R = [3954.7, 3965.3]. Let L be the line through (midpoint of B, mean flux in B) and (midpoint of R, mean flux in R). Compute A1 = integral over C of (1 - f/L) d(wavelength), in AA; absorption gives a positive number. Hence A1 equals 3.9 AA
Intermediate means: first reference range 29.2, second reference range 22.2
